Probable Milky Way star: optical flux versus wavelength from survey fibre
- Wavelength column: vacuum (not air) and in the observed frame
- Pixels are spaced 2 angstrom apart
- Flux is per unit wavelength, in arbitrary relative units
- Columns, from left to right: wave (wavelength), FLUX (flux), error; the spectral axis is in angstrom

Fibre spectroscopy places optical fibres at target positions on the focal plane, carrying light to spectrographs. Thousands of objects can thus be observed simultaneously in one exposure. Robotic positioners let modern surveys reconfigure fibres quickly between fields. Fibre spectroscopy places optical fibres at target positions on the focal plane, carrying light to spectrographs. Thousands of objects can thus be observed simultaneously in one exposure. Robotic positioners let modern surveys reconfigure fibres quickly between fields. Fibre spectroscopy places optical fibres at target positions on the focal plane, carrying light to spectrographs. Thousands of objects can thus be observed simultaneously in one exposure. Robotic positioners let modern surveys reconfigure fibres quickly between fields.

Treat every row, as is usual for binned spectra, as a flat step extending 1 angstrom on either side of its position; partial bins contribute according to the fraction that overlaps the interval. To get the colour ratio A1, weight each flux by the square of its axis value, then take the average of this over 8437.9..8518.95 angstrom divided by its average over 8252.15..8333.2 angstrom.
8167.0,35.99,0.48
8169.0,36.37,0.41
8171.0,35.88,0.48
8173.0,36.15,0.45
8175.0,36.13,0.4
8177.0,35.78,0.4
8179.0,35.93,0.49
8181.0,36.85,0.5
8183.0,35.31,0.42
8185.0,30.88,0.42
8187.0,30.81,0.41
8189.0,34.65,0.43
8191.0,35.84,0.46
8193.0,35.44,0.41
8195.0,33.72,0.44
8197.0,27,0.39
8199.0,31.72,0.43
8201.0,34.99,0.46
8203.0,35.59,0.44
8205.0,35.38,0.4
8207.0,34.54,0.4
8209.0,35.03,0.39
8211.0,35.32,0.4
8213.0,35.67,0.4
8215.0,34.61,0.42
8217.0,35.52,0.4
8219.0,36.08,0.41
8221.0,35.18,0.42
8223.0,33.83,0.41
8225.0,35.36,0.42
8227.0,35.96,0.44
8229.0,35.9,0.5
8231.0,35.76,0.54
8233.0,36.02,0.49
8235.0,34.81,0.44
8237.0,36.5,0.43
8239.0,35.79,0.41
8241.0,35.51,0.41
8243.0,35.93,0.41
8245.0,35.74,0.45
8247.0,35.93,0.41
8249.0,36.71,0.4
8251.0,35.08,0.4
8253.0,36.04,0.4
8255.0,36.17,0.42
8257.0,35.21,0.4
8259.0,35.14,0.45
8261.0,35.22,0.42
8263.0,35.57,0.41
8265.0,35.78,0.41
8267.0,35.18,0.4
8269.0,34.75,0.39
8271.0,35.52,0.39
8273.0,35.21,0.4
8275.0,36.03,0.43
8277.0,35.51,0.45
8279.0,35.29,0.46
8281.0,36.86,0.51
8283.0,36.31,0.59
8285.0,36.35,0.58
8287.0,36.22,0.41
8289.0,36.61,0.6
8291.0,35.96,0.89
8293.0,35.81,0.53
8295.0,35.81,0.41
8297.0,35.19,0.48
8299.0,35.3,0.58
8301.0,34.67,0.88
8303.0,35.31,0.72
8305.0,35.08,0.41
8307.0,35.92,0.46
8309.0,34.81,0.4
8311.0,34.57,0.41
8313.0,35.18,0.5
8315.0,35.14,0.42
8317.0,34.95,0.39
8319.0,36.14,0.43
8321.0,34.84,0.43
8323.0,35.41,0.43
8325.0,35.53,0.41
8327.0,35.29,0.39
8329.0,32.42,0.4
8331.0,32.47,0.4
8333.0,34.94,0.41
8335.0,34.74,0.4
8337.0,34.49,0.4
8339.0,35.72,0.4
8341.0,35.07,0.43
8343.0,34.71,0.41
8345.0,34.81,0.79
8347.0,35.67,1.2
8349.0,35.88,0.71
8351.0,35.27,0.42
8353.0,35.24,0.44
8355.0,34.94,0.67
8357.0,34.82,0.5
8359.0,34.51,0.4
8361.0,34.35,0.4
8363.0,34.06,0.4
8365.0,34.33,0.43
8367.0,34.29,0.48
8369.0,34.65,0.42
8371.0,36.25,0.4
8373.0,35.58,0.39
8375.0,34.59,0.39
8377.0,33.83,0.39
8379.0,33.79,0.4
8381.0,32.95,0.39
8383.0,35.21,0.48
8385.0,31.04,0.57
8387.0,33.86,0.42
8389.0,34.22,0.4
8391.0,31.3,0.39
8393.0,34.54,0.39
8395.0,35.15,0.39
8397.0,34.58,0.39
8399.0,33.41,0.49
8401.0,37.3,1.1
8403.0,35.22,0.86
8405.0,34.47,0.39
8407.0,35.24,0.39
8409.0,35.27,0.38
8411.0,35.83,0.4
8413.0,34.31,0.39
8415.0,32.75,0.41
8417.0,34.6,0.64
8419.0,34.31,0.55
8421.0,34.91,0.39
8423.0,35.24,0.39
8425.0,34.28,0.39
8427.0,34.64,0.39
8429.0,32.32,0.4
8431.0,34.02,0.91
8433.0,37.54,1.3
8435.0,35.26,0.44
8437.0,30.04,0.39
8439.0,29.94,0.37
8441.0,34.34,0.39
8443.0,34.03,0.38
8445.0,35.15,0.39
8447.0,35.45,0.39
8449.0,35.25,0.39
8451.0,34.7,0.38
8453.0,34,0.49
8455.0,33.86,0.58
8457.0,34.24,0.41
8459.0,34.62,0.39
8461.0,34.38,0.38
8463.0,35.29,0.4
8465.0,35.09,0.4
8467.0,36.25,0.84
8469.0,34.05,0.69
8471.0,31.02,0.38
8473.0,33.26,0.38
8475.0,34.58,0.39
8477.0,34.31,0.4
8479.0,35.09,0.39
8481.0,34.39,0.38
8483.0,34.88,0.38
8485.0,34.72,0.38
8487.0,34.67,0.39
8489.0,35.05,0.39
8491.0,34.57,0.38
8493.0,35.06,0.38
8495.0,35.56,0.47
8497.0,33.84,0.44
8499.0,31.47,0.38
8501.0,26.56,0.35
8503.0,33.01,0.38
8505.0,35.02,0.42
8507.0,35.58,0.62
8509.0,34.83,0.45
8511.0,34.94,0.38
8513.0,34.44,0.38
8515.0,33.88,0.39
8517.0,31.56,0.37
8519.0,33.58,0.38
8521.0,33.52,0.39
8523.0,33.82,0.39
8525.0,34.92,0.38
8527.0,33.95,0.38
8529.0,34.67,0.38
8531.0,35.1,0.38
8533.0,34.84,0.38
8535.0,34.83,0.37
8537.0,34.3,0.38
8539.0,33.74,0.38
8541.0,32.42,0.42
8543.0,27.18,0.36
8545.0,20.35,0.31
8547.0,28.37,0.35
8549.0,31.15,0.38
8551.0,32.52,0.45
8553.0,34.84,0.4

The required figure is 1.0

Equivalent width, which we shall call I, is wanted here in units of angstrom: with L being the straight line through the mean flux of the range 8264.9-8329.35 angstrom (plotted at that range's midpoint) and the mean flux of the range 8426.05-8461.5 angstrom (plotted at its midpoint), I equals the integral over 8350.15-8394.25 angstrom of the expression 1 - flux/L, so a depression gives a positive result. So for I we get 0.6 angstrom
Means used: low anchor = 35.4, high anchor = 34.1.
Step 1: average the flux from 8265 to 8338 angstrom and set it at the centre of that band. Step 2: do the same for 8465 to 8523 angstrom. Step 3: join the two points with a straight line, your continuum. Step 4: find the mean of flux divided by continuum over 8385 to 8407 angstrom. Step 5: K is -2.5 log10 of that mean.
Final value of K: 0.01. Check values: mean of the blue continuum 35.3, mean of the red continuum 33.9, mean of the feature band 34.3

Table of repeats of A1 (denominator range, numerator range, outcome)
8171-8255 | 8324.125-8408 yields 1.02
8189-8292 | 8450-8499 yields 1.03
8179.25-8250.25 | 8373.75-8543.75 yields 1.04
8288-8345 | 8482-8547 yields 0.99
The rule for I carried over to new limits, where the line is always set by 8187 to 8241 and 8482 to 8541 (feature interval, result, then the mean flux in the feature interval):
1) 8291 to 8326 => -0.8 angstrom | 35.3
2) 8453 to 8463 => -0.1 angstrom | 34.3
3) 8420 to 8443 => 0.2 angstrom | 33.9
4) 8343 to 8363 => -0.3 angstrom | 35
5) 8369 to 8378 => -0.2 angstrom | 35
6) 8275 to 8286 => -0.5 angstrom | 36.1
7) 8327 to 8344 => 0.0 angstrom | 34.4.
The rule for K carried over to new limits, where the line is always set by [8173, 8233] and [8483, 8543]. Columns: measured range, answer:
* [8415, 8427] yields -0.01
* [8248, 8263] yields -0.03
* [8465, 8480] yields -0.01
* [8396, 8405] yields -0.03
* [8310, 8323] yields -0.02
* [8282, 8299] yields -0.05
